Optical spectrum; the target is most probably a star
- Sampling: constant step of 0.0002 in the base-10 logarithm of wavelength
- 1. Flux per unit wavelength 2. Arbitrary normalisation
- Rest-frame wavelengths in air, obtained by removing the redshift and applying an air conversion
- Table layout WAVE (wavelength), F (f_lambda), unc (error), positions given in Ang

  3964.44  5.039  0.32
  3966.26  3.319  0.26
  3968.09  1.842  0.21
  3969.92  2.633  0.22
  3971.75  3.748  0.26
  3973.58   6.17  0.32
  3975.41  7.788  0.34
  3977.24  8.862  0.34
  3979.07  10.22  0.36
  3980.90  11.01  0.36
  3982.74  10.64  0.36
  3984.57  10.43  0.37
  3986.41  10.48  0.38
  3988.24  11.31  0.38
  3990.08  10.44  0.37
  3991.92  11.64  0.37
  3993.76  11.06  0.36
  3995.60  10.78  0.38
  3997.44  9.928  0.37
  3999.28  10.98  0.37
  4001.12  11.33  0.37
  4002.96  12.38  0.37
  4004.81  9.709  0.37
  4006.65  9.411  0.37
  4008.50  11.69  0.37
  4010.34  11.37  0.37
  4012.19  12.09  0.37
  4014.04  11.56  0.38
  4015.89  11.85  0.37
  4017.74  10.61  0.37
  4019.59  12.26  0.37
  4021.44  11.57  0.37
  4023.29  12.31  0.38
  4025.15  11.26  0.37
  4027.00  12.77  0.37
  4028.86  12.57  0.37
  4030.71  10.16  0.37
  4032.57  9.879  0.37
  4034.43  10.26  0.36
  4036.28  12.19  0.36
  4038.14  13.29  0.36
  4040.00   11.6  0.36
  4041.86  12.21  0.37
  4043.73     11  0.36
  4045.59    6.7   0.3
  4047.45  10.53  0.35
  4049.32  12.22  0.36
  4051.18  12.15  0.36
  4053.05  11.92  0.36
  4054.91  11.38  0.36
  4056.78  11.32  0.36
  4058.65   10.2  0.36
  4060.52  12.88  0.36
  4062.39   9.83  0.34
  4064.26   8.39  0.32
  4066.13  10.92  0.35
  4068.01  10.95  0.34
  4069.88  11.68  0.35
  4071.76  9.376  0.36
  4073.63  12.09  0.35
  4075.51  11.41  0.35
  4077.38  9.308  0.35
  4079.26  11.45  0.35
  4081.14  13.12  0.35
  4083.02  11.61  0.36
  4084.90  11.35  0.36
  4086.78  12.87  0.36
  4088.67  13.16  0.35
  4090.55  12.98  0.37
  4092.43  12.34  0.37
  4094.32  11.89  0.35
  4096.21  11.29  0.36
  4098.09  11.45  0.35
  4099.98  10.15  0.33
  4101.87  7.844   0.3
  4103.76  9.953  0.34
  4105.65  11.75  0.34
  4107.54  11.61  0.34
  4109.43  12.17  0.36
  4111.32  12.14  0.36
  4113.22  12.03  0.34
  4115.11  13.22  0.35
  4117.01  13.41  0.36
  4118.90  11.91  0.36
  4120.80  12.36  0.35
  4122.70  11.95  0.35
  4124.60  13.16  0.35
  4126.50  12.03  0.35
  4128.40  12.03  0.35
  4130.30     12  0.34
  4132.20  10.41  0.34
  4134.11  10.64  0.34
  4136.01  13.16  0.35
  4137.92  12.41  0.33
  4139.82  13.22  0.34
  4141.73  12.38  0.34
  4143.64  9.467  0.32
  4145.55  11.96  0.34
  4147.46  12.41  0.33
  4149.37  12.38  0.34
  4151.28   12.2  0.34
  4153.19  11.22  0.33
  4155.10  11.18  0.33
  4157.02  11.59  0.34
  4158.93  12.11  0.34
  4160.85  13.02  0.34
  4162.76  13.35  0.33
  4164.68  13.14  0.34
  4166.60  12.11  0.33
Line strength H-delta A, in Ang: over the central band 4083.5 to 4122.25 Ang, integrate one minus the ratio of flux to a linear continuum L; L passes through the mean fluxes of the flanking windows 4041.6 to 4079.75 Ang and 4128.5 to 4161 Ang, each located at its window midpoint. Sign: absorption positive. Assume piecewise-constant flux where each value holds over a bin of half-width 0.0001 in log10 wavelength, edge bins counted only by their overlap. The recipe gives -1.6 Ang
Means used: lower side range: 10.8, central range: 11.8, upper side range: 11.8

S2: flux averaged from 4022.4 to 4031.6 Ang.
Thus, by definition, 11.8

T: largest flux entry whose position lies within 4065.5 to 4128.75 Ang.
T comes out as 13.41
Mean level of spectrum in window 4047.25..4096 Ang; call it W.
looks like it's 11.4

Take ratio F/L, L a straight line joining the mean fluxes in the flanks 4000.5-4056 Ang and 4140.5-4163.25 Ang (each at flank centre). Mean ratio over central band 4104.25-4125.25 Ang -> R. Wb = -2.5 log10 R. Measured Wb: -0.05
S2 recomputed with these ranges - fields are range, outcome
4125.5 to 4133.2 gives 11.6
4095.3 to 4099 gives 11.4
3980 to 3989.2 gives 10.8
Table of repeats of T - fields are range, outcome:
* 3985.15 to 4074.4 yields 13.29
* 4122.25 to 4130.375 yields 13.16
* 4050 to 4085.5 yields 13.12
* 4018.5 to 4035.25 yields 12.77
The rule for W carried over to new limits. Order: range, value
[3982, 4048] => 11.1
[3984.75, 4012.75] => 10.9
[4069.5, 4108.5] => 11.4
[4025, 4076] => 11.1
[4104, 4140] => 12.1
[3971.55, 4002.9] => 10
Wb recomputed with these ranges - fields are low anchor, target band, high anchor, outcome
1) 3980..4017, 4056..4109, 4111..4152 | 0.05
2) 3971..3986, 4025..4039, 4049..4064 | -0.10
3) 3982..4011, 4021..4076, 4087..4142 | 0.01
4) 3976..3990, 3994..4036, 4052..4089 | -0.05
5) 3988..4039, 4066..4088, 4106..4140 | 0.04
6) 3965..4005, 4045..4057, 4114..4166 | -0.07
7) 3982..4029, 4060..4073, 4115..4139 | 0.11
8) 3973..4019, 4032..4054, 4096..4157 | -0.02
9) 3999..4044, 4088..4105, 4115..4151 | 0.06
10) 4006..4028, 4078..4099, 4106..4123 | 0.00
